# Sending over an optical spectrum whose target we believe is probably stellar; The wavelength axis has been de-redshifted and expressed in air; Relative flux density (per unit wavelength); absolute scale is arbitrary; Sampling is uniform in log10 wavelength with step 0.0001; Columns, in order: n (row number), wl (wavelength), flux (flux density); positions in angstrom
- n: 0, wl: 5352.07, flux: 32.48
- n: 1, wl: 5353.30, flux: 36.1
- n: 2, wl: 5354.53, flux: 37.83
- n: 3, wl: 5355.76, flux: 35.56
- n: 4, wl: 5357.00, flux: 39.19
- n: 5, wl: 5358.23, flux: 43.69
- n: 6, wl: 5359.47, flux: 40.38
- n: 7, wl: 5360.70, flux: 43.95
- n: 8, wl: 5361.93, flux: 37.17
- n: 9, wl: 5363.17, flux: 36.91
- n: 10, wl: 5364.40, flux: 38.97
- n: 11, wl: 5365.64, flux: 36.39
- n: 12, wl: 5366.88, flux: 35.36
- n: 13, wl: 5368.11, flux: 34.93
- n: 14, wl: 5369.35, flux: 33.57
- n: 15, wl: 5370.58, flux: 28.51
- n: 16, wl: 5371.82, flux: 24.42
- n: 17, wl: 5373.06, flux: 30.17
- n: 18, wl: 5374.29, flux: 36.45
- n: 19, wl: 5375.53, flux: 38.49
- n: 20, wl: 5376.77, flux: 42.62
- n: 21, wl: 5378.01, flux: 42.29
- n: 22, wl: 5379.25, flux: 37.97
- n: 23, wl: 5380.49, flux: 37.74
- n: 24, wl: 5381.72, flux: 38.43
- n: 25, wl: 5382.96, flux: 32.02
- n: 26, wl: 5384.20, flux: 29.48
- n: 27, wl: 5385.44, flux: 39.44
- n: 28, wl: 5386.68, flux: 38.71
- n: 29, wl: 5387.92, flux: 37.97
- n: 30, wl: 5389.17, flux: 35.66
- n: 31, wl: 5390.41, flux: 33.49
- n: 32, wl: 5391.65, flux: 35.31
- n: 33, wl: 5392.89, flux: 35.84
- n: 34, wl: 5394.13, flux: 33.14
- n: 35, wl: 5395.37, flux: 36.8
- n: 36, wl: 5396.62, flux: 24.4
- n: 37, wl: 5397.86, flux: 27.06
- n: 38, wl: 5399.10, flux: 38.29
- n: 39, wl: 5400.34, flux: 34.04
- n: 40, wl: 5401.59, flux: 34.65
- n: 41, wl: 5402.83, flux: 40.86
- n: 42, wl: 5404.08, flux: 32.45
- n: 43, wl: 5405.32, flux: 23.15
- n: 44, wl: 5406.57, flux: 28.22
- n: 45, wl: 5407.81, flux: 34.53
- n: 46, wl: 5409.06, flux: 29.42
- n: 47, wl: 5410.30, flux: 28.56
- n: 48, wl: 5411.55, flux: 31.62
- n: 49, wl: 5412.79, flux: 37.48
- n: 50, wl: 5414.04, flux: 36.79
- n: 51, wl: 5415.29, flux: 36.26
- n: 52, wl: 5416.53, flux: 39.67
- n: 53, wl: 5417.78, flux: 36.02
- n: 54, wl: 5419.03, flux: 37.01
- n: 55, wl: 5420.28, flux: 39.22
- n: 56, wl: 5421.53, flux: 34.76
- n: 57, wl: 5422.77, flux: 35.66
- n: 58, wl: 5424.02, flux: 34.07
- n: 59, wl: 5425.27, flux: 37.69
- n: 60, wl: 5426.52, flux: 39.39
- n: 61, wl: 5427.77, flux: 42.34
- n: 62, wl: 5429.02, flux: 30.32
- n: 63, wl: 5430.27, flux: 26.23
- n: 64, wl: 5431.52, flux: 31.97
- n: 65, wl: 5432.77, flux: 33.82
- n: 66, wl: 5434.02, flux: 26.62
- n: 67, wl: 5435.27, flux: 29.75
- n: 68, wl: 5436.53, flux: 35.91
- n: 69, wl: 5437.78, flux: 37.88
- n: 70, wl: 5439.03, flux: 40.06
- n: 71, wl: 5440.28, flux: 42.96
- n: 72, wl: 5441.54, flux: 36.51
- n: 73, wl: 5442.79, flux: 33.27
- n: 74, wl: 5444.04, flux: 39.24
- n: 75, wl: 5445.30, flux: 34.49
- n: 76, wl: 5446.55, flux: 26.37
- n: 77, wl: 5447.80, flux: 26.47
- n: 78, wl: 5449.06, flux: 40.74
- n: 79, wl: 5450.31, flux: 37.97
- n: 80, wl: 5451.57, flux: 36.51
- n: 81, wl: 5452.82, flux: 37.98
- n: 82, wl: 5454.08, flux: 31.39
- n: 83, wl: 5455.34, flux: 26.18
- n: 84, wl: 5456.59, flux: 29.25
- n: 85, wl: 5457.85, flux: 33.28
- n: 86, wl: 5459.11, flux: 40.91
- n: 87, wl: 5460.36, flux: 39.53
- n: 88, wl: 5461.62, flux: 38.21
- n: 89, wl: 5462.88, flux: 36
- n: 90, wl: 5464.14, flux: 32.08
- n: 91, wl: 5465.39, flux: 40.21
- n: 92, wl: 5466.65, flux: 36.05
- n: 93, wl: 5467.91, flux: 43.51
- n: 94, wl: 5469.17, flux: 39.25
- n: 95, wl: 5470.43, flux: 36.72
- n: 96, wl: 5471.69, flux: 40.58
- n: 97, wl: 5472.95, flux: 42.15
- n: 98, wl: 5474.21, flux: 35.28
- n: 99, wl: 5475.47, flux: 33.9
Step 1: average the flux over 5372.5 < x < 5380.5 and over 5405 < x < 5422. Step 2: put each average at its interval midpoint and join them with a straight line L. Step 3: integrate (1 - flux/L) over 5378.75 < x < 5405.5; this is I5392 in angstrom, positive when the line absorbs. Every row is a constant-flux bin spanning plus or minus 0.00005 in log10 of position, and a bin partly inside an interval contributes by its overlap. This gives 1.3 angstrom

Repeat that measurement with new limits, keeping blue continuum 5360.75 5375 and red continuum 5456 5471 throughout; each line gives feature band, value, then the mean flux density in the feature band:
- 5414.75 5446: 0.4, 35.6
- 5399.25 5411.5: 1.2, 32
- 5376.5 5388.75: -1.0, 37.5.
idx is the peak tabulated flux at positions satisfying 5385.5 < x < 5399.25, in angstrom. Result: 38.71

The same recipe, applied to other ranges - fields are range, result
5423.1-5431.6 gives 42.34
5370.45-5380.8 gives 42.62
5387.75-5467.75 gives 42.96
